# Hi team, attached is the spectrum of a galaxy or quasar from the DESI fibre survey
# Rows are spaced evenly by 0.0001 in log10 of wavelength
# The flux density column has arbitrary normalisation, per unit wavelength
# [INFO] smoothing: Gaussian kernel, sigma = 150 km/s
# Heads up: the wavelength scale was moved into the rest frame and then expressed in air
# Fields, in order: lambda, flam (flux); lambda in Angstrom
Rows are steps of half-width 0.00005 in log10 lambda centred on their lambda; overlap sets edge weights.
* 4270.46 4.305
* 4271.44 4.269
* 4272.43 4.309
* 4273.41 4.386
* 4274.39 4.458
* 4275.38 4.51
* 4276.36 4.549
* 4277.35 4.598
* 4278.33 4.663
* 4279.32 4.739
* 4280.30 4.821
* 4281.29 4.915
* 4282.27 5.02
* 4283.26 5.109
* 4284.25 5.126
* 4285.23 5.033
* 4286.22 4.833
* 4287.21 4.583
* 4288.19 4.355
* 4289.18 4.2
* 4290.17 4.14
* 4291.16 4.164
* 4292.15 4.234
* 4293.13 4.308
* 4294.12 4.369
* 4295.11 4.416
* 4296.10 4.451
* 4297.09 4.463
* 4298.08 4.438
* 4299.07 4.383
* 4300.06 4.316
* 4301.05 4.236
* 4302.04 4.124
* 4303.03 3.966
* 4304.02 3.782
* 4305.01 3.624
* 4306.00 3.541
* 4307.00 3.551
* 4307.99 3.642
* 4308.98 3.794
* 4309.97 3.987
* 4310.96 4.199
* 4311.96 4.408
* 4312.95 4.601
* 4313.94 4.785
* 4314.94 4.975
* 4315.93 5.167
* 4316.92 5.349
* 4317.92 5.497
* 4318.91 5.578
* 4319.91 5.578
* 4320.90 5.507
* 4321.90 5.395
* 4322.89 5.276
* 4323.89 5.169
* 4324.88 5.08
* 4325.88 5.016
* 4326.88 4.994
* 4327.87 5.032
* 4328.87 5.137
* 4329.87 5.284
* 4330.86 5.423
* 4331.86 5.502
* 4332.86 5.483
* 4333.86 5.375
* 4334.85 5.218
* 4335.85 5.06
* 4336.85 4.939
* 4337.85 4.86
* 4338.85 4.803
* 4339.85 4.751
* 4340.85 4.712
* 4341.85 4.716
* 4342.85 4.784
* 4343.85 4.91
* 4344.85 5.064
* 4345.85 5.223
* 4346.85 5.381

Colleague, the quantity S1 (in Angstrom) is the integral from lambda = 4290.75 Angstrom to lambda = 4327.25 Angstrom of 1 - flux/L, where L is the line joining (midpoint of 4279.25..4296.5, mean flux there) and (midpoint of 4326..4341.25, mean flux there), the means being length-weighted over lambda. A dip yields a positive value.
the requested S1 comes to 2.2 Angstrom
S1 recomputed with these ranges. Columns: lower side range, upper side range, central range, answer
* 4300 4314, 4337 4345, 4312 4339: -4.5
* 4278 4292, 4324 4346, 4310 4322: -0.3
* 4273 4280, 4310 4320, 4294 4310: 2.5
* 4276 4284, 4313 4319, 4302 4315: 2.7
